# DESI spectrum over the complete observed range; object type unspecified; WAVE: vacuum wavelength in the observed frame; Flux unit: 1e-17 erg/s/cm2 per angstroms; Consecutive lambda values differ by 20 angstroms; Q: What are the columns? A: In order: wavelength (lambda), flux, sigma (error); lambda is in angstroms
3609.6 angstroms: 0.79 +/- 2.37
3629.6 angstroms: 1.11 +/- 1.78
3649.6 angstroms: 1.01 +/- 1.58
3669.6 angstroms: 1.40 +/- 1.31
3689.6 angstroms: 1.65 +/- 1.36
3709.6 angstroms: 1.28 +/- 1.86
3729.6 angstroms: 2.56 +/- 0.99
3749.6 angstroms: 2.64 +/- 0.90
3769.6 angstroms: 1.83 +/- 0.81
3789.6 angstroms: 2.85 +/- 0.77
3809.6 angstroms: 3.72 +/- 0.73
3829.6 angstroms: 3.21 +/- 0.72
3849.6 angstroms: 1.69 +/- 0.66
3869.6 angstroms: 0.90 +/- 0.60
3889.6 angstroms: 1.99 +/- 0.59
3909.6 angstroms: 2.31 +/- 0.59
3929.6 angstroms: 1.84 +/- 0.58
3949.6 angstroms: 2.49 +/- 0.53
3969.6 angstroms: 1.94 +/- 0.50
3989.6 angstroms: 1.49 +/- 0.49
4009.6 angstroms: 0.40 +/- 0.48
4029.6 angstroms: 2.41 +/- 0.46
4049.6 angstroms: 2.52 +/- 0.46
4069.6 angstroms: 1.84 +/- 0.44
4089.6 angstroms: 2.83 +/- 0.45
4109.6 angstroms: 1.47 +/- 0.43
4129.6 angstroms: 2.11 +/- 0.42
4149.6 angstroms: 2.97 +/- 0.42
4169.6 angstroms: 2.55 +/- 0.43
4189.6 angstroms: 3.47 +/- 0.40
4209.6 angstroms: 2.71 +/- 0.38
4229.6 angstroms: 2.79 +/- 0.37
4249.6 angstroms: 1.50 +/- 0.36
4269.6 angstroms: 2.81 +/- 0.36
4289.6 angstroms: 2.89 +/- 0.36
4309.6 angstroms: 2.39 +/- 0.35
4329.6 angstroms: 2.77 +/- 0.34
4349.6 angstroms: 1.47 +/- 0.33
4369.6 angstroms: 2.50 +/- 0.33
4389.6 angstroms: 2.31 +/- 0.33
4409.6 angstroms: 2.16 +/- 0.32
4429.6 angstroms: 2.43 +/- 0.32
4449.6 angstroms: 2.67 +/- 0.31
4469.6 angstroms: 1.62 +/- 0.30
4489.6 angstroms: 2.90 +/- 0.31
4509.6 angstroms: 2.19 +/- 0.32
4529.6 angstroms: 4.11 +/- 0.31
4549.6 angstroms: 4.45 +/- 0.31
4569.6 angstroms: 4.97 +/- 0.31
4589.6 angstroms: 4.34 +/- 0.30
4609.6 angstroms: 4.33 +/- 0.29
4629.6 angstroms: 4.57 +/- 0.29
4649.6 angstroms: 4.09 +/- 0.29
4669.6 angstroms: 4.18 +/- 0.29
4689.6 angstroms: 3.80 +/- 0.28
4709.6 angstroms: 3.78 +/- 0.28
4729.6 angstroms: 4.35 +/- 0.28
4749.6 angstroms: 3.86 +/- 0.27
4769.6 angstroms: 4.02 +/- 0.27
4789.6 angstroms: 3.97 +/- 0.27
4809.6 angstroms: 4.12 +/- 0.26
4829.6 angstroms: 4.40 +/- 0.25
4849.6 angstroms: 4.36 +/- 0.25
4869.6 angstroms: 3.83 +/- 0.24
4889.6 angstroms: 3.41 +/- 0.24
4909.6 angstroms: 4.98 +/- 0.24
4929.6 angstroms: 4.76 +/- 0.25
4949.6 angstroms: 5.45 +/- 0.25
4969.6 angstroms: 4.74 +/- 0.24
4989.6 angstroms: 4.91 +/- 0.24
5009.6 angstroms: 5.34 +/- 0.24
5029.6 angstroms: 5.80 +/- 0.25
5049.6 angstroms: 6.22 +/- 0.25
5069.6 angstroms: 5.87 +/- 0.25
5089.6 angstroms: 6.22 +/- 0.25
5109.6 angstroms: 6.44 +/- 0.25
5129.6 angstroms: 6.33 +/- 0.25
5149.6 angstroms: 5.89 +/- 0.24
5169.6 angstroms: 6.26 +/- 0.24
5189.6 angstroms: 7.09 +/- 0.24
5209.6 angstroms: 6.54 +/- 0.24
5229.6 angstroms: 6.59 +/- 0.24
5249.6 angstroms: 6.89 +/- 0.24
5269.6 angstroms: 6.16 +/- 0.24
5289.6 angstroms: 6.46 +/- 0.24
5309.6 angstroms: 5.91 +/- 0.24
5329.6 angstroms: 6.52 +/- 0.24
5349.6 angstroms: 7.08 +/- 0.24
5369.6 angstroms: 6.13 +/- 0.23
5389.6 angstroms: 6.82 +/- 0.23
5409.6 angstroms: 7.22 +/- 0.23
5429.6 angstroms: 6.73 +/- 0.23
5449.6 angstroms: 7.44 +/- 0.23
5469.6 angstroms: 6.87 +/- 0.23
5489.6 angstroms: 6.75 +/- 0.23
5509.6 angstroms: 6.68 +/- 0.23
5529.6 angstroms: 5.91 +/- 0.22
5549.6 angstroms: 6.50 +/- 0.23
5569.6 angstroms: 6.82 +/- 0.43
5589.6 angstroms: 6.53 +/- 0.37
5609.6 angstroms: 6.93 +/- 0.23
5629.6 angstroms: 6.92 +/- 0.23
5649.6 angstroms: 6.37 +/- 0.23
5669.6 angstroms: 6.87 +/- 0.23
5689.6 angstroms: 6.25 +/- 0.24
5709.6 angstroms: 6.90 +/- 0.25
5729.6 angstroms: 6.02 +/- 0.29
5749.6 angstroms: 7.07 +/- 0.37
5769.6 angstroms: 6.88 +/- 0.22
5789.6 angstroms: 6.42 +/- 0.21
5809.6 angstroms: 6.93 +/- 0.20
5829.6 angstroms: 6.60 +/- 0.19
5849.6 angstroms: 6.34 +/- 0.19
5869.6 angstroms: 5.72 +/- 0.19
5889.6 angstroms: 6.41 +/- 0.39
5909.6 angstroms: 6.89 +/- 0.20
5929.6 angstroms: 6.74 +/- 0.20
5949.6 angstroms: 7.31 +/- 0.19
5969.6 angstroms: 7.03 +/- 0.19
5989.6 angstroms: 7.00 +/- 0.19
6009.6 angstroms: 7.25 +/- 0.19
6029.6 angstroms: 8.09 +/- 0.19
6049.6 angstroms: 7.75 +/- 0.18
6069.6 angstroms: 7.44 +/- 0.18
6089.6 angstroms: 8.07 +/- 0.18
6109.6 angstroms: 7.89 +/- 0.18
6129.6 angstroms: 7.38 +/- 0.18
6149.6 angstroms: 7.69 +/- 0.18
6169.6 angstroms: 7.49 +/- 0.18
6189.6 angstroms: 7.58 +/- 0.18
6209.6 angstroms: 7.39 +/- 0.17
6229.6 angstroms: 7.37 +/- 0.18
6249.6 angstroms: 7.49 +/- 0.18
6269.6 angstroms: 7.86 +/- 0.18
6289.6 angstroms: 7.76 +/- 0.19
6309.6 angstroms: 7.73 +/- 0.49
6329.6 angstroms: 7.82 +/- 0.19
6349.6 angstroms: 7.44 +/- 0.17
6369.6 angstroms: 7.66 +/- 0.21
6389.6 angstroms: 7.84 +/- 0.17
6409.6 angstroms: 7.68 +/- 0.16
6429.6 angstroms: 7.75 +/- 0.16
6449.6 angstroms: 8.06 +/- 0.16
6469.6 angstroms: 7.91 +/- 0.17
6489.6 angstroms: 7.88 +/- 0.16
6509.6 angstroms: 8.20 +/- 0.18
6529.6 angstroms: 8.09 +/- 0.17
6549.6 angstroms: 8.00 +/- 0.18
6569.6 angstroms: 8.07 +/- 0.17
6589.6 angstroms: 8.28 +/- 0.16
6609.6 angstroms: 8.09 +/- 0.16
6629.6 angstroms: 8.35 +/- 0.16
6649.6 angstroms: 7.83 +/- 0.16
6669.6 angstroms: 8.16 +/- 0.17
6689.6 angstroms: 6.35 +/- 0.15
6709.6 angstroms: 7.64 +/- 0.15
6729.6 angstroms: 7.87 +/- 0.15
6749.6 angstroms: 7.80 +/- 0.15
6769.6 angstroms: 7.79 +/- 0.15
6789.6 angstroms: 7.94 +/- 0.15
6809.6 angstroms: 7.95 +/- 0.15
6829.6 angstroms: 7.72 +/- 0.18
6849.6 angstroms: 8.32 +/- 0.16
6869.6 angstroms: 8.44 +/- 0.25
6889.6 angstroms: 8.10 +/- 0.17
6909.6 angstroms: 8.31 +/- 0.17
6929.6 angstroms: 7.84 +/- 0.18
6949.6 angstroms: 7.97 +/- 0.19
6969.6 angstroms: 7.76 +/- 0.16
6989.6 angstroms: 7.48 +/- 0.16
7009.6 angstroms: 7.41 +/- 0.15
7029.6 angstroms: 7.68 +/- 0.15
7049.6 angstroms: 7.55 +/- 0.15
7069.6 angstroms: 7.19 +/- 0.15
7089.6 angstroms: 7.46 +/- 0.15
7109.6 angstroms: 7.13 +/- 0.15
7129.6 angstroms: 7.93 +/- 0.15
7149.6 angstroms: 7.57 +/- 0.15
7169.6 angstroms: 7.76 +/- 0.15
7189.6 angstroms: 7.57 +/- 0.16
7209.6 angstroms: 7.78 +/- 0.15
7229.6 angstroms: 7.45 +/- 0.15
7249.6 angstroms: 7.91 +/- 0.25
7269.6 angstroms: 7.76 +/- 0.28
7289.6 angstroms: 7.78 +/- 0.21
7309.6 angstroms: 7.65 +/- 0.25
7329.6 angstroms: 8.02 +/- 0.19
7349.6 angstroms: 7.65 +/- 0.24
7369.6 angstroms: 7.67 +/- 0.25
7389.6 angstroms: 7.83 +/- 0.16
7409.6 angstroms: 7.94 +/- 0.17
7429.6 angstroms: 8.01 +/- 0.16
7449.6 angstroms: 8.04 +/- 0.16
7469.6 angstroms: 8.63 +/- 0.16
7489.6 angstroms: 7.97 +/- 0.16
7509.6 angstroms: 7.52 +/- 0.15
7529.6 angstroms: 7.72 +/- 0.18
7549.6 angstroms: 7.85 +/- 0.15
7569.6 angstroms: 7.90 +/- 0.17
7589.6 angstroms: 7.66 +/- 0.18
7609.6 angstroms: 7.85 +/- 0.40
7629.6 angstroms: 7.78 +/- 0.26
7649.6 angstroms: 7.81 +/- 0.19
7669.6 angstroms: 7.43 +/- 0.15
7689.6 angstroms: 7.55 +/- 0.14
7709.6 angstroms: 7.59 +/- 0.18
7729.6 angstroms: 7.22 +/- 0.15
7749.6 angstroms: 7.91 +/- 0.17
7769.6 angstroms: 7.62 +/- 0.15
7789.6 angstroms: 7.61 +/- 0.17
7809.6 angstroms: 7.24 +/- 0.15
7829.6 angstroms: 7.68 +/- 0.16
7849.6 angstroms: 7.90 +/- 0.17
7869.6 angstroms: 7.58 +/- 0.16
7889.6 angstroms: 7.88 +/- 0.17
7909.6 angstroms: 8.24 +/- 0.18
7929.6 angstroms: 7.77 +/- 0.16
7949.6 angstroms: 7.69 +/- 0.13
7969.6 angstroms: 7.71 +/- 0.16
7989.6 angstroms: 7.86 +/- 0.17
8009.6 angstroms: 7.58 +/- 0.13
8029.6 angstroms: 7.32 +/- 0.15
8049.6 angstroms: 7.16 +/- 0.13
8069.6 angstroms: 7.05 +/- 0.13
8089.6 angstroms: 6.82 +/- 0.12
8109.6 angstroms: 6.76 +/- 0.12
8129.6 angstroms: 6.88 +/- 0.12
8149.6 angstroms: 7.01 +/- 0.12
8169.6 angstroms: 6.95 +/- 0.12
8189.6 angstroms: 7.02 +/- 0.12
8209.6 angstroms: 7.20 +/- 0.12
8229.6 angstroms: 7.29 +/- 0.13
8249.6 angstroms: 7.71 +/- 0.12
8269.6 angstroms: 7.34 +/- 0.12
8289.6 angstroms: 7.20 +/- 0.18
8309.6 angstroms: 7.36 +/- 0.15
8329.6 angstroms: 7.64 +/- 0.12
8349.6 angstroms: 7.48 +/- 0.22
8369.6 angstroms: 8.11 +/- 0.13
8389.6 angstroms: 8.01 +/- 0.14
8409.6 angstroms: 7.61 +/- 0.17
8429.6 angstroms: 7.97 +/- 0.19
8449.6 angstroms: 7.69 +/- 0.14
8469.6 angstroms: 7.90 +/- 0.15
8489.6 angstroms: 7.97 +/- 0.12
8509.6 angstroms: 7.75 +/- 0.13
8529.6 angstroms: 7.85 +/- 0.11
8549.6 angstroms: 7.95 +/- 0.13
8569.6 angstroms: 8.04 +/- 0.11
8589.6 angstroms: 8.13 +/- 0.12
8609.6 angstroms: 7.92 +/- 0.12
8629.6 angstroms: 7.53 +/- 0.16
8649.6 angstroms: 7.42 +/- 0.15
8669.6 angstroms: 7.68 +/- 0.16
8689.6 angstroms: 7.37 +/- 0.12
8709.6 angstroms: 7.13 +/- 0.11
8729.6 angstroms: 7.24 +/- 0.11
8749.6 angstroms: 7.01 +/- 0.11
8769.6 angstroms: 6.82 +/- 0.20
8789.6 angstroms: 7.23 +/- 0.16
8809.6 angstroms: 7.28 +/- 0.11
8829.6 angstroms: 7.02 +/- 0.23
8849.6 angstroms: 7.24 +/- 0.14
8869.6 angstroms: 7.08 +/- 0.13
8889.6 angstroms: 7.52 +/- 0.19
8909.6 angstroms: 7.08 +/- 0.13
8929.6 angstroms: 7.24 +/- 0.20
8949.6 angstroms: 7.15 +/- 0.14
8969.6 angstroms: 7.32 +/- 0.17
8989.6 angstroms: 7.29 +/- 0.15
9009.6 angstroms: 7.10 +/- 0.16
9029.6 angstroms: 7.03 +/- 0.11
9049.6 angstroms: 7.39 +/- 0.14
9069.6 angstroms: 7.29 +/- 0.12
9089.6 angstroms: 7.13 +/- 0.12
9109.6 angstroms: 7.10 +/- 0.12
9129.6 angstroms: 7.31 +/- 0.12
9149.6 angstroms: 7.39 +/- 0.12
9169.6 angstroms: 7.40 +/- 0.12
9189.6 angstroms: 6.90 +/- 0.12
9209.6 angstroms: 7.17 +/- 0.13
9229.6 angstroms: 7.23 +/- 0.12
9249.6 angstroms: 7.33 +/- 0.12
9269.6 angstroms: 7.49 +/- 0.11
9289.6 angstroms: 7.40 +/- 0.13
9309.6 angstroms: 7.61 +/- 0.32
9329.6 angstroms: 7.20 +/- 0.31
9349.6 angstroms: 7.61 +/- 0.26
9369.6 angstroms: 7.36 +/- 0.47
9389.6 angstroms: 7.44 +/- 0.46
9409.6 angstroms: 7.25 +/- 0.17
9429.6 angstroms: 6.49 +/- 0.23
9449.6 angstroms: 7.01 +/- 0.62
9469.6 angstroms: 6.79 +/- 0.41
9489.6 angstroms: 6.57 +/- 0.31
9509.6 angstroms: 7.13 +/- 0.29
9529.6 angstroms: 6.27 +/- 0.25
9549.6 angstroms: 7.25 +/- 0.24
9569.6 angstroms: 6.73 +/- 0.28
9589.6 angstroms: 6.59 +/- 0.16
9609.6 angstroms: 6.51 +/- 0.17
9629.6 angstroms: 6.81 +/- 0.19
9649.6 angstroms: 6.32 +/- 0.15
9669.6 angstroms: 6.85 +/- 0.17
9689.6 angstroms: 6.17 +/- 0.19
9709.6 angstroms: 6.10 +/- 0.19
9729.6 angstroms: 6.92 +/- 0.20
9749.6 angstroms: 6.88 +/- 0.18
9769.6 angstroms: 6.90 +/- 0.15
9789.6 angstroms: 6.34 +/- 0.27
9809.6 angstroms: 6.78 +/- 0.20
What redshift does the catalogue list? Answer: 0.14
